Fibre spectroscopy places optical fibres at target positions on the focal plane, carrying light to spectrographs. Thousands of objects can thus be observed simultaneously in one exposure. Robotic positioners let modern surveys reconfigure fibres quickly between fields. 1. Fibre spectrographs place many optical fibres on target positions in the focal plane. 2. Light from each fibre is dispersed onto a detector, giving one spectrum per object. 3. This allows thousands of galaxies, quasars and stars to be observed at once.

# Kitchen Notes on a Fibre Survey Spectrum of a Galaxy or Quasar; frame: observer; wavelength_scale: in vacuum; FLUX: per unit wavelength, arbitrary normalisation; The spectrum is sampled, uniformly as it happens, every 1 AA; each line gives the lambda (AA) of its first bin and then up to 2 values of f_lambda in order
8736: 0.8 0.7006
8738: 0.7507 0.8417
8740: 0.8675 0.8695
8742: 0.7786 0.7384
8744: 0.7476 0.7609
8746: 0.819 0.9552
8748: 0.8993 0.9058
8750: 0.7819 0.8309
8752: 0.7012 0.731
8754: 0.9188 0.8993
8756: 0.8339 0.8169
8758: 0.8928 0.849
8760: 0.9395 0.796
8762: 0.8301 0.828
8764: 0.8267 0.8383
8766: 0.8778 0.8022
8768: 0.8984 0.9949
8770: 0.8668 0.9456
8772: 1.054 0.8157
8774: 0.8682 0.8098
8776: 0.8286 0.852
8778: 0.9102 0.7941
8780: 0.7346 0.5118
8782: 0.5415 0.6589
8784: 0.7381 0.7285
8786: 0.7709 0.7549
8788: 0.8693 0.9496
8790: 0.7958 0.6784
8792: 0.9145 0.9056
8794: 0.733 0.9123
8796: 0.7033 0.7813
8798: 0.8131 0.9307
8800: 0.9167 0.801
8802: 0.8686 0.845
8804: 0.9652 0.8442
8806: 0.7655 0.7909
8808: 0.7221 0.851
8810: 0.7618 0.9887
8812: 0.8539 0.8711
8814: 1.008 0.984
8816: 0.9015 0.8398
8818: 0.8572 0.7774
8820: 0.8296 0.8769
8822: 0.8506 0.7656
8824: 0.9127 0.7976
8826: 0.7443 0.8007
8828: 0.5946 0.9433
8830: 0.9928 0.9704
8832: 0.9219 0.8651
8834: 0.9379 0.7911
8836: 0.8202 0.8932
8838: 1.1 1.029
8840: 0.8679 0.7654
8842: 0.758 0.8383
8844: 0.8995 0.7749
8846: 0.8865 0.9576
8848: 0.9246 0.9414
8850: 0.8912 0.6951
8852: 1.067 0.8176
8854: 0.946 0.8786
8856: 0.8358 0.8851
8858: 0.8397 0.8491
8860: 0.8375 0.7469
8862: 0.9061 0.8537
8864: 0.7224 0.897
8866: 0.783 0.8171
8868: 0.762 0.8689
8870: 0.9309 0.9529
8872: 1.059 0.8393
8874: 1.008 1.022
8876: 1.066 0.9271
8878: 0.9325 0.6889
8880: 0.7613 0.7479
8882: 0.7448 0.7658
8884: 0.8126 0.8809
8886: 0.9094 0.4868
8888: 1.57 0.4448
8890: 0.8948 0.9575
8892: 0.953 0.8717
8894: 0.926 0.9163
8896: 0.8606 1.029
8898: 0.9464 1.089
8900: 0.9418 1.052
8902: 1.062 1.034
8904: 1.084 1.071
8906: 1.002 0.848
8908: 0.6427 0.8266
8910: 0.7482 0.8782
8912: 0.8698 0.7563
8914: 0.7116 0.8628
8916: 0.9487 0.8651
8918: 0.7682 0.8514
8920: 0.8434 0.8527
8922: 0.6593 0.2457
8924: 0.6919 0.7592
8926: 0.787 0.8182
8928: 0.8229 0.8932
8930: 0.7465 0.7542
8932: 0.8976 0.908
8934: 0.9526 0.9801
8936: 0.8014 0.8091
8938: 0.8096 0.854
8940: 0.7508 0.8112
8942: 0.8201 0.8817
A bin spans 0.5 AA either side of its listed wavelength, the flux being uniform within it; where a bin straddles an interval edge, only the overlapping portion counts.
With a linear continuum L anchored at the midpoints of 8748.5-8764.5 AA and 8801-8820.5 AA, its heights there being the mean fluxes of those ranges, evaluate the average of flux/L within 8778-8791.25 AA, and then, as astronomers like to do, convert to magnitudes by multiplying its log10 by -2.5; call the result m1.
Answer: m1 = 0.15 mag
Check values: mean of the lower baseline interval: 0.836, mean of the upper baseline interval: 0.858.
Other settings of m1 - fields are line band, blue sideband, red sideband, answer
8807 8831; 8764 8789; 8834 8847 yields 0.01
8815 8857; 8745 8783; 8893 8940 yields -0.03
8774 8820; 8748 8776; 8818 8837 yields 0.04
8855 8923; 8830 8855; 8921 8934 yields -0.07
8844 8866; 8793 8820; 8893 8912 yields 0.04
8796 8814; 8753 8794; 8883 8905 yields 0.01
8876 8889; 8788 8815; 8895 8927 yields 0.01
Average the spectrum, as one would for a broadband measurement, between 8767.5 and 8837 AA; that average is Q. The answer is 0.837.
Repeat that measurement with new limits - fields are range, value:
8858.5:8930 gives 0.862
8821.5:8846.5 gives 0.861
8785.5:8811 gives 0.829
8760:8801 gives 0.821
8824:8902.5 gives 0.882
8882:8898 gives 0.883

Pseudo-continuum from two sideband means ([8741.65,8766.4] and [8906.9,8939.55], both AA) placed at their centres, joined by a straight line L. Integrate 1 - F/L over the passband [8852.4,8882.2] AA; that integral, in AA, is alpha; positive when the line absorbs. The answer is -2.0 AA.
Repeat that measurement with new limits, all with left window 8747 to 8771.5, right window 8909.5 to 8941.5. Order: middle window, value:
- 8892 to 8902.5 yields -2.0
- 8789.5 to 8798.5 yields 0.4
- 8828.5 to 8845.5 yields -1.2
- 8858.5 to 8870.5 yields -0.1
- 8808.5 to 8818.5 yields -0.6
